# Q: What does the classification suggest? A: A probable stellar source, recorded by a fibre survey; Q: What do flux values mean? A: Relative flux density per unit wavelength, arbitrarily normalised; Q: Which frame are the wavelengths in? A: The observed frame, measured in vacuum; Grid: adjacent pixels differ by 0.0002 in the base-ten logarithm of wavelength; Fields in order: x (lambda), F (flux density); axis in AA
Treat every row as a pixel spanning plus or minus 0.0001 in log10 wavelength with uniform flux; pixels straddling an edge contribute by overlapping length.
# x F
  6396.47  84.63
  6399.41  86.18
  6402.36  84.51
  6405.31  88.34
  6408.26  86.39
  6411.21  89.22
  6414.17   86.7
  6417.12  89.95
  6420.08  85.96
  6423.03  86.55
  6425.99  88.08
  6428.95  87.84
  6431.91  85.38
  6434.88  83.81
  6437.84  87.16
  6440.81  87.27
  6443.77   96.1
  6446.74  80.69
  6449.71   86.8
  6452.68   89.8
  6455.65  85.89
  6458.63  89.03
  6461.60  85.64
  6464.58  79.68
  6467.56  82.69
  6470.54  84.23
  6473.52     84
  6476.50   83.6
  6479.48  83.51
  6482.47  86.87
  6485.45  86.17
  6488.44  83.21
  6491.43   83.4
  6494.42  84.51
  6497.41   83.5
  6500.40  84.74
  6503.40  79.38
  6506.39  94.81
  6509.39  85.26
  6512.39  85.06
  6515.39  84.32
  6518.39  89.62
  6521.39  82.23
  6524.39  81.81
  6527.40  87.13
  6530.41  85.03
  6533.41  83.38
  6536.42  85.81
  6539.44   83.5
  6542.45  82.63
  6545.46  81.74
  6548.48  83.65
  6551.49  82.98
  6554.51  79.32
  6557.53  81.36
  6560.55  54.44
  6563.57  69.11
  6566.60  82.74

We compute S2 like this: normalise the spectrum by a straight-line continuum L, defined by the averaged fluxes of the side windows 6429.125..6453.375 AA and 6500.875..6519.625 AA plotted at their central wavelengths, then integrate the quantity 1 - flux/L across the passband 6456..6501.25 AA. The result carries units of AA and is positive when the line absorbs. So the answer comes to 1.19 AA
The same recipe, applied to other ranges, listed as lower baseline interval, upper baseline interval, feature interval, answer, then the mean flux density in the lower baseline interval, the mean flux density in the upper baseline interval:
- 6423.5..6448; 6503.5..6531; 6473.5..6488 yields 0.27 AA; 87.1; 85.8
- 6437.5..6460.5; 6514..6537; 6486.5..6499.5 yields 0.36 AA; 87.8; 84.9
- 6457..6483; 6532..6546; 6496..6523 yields -0.52 AA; 84.2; 83.5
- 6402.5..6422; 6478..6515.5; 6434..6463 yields -0.29 AA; 87.5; 85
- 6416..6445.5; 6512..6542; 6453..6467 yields 0.24 AA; 87.7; 84.7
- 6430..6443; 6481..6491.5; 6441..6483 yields 0.09 AA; 86.5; 85.1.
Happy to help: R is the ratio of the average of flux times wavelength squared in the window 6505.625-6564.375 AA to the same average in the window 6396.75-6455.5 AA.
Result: 0.97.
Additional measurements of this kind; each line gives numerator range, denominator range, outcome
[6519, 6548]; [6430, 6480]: 1.00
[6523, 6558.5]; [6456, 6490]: 1.01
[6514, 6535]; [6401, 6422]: 1.01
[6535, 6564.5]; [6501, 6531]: 0.93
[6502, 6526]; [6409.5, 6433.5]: 1.00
